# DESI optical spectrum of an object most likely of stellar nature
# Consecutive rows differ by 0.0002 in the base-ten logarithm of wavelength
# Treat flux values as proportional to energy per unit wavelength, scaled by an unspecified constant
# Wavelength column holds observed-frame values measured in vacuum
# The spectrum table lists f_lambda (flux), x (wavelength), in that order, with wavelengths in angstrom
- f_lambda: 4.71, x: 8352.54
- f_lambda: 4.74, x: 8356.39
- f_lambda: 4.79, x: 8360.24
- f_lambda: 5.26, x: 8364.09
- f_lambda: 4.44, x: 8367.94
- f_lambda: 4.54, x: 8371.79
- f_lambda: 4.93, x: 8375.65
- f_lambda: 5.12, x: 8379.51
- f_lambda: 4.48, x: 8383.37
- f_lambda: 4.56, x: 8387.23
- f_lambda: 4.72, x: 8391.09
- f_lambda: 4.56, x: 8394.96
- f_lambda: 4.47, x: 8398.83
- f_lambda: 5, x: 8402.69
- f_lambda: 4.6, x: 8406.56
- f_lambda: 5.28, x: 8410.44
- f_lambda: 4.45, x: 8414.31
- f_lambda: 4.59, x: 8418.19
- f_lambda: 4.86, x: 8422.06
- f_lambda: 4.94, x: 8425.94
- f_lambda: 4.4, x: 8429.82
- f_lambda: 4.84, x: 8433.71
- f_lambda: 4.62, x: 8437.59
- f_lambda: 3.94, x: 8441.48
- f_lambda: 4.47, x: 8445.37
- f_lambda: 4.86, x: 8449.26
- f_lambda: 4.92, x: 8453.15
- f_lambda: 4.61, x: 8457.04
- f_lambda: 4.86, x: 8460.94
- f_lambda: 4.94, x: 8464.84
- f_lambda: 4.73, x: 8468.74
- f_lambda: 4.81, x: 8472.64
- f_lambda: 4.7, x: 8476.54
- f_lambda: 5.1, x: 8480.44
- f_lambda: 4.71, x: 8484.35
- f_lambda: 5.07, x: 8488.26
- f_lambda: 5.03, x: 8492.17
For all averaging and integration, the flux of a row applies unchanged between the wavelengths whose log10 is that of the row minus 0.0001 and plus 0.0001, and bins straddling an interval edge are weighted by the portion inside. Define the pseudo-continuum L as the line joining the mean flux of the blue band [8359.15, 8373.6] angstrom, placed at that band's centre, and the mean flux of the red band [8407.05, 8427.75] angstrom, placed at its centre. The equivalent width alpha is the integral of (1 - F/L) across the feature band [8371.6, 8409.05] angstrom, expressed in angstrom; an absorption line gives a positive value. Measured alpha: 0.5 angstrom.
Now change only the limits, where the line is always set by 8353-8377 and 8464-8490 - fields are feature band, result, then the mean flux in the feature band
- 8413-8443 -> 1.4 angstrom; 4.59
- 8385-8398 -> 0.5 angstrom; 4.6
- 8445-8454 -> 0.1 angstrom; 4.78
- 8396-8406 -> 0.2 angstrom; 4.7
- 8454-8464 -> 0.1 angstrom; 4.78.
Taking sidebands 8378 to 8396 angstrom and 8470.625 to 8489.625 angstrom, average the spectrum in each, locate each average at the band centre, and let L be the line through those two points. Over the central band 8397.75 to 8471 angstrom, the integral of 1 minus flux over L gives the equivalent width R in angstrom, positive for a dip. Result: 1.1 angstrom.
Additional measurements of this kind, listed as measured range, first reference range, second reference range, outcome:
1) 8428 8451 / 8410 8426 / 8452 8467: 1.3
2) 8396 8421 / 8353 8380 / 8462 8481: 0.5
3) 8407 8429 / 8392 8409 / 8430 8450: -0.9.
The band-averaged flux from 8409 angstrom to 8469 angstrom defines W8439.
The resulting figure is 4.7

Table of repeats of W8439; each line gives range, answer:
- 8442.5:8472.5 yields 4.75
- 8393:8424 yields 4.73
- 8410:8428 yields 4.79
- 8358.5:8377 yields 4.79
